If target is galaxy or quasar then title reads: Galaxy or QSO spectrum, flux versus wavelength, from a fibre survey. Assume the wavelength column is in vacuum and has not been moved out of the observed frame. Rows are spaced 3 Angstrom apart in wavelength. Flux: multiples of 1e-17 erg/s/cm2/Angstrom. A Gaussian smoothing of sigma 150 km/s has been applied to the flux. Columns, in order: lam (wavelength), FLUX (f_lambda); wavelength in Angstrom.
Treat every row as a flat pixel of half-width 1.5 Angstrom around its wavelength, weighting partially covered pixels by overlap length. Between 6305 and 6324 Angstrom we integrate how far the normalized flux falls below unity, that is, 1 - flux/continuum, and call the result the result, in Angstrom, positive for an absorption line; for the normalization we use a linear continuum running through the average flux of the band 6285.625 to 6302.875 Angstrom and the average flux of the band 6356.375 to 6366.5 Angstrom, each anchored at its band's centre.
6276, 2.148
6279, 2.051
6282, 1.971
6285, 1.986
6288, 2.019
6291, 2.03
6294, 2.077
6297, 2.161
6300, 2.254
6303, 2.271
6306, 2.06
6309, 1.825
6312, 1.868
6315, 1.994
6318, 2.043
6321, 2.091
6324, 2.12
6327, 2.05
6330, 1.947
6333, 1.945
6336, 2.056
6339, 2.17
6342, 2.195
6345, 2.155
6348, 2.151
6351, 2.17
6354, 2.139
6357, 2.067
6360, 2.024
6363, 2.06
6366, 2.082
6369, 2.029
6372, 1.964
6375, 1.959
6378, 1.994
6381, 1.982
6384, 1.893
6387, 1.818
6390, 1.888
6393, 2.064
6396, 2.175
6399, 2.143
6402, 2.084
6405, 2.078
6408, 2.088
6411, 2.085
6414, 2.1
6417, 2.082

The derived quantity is 1.0 Angstrom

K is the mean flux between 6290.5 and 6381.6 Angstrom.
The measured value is 2.06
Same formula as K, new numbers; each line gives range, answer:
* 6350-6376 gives 2.05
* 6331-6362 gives 2.1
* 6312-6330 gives 2.03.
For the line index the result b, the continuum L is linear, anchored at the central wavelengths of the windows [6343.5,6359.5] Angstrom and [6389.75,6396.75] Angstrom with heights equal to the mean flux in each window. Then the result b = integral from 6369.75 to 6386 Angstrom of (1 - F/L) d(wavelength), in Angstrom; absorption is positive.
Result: 0.98 Angstrom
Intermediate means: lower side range 2.13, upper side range 2.06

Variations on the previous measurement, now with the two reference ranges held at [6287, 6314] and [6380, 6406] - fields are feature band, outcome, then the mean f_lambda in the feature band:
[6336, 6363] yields -1.2 Angstrom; 2.13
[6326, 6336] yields 0.3 Angstrom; 1.99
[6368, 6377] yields 0.2 Angstrom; 1.98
